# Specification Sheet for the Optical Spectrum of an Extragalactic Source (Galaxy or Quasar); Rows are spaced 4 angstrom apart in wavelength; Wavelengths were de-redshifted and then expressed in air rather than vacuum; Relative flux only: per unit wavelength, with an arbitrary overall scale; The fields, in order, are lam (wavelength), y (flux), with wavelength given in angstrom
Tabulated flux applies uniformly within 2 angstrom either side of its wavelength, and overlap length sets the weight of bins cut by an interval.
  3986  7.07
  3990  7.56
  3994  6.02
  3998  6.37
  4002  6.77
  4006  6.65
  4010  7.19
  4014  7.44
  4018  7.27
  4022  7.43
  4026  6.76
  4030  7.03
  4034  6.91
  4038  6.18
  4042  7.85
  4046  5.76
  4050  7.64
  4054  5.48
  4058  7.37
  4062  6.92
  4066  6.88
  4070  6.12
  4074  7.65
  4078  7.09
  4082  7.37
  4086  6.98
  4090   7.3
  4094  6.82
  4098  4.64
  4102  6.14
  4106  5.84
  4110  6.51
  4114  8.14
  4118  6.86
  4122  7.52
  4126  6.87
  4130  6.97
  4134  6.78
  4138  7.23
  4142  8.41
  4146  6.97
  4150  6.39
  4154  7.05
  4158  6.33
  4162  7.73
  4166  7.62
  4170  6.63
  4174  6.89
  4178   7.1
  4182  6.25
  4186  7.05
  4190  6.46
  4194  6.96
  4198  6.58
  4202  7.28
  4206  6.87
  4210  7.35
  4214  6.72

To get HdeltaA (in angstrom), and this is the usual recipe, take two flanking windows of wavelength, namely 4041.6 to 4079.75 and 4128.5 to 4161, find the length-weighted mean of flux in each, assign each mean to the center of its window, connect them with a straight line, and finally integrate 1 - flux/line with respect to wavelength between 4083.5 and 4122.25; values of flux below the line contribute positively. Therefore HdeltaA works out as 1.6 angstrom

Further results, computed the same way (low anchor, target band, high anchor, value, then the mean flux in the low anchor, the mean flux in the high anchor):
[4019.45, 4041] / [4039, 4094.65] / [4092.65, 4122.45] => -1.8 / 6.92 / 6.5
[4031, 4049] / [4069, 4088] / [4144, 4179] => -0.8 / 6.75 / 6.96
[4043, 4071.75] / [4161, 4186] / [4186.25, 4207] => -0.7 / 6.64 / 6.85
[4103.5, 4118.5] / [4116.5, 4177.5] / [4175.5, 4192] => -2.9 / 6.81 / 6.72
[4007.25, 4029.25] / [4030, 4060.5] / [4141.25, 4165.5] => 1.7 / 7.19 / 7.11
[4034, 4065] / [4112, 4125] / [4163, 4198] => -1.2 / 6.76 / 6.88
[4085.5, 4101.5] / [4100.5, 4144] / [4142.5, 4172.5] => -2.4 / 6.36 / 7.03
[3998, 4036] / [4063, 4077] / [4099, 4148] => 0.2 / 7.01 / 6.97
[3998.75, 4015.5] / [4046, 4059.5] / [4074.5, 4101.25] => 0.3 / 6.95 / 6.73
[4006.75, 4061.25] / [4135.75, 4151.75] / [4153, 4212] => -0.7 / 6.94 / 6.94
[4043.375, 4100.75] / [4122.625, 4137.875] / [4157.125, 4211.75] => -0.3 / 6.72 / 6.95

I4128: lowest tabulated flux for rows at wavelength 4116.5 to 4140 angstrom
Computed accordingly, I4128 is 6.78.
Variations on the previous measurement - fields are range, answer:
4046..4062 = 5.48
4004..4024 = 6.65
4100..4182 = 5.84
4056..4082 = 6.12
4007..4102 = 4.64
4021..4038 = 6.18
